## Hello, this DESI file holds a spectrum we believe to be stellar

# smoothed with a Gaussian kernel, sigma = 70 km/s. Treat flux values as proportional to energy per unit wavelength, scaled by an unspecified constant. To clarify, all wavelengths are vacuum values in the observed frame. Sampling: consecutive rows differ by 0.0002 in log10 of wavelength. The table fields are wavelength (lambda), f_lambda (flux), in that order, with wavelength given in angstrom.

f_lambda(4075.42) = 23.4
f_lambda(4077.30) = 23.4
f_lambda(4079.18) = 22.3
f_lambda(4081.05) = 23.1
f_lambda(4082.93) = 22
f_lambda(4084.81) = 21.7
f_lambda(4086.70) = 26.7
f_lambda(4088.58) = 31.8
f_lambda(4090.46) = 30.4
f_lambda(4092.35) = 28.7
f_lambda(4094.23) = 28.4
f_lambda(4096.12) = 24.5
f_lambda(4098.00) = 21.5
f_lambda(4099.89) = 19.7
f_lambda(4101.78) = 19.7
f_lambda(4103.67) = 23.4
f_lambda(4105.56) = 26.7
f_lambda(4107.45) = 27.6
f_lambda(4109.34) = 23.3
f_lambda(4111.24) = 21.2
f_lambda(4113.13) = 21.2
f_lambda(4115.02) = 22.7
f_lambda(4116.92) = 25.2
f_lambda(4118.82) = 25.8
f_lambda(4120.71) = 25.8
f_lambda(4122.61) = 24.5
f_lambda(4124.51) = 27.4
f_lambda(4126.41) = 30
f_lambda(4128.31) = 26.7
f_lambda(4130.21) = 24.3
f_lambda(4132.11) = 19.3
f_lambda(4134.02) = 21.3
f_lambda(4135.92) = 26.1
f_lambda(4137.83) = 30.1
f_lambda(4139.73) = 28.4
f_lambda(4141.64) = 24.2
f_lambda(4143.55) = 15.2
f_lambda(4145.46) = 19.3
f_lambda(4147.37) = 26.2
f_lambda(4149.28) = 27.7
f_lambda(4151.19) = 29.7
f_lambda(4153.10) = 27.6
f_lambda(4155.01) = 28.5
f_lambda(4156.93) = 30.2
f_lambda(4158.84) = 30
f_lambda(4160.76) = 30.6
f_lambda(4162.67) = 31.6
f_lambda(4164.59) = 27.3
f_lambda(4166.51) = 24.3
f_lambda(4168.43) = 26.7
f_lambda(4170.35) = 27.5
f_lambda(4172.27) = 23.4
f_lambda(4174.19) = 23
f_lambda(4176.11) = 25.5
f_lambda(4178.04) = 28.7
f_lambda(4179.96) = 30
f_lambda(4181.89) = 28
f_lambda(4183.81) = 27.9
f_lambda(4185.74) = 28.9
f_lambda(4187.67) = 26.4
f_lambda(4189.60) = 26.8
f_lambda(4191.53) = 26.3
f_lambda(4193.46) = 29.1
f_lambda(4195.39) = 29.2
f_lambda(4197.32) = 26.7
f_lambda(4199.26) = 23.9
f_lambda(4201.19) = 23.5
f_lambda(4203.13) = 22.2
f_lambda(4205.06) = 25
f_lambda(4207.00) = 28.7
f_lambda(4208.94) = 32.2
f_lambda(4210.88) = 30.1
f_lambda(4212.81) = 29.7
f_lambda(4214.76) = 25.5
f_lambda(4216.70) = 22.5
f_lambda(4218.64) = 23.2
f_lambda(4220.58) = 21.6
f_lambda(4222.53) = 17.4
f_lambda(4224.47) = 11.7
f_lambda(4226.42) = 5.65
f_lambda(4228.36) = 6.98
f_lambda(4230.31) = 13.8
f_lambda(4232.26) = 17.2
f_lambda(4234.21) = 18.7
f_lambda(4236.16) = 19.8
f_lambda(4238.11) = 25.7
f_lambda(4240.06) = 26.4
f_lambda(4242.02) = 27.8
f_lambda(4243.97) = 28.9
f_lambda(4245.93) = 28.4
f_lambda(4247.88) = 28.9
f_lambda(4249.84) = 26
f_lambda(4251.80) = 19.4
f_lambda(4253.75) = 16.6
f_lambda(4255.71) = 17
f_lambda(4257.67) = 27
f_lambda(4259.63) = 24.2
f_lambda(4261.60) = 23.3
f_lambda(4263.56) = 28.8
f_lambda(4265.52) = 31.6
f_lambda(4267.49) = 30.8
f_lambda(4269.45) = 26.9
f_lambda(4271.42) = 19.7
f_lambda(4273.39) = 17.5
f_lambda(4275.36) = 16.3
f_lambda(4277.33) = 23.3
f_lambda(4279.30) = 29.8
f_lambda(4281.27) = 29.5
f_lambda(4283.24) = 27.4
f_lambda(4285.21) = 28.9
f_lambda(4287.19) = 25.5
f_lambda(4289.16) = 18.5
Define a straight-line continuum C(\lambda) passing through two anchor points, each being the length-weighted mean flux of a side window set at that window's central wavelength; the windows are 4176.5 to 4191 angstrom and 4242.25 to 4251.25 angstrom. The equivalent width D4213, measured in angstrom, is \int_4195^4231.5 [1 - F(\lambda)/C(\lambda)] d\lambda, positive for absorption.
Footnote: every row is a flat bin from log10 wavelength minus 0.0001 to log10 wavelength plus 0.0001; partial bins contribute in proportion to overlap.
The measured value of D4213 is 7.7 angstrom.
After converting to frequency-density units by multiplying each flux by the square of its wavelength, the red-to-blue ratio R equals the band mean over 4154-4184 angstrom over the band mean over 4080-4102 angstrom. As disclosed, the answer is 1.15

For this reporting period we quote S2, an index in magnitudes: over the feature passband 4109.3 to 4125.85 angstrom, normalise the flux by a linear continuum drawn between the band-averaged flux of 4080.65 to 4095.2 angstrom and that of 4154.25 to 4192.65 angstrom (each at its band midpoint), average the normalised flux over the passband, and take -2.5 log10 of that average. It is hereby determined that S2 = 0.115 mag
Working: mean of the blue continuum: 26.7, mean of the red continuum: 27.6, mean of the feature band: 24.3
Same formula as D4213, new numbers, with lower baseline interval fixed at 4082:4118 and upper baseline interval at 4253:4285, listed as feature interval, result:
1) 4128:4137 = 0.42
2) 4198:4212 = -1.16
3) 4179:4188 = -1.41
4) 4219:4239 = 6.92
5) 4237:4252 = -1.35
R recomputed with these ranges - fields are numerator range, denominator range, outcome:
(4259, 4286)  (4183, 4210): 0.98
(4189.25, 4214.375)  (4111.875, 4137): 1.14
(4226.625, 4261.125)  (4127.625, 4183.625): 0.86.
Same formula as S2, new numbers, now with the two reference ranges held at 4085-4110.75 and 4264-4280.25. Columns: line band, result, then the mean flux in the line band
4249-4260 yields 0.15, 21.5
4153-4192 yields -0.11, 27.6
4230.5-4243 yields 0.13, 22.1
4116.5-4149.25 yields 0.02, 24.8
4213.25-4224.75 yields 0.17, 21.3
